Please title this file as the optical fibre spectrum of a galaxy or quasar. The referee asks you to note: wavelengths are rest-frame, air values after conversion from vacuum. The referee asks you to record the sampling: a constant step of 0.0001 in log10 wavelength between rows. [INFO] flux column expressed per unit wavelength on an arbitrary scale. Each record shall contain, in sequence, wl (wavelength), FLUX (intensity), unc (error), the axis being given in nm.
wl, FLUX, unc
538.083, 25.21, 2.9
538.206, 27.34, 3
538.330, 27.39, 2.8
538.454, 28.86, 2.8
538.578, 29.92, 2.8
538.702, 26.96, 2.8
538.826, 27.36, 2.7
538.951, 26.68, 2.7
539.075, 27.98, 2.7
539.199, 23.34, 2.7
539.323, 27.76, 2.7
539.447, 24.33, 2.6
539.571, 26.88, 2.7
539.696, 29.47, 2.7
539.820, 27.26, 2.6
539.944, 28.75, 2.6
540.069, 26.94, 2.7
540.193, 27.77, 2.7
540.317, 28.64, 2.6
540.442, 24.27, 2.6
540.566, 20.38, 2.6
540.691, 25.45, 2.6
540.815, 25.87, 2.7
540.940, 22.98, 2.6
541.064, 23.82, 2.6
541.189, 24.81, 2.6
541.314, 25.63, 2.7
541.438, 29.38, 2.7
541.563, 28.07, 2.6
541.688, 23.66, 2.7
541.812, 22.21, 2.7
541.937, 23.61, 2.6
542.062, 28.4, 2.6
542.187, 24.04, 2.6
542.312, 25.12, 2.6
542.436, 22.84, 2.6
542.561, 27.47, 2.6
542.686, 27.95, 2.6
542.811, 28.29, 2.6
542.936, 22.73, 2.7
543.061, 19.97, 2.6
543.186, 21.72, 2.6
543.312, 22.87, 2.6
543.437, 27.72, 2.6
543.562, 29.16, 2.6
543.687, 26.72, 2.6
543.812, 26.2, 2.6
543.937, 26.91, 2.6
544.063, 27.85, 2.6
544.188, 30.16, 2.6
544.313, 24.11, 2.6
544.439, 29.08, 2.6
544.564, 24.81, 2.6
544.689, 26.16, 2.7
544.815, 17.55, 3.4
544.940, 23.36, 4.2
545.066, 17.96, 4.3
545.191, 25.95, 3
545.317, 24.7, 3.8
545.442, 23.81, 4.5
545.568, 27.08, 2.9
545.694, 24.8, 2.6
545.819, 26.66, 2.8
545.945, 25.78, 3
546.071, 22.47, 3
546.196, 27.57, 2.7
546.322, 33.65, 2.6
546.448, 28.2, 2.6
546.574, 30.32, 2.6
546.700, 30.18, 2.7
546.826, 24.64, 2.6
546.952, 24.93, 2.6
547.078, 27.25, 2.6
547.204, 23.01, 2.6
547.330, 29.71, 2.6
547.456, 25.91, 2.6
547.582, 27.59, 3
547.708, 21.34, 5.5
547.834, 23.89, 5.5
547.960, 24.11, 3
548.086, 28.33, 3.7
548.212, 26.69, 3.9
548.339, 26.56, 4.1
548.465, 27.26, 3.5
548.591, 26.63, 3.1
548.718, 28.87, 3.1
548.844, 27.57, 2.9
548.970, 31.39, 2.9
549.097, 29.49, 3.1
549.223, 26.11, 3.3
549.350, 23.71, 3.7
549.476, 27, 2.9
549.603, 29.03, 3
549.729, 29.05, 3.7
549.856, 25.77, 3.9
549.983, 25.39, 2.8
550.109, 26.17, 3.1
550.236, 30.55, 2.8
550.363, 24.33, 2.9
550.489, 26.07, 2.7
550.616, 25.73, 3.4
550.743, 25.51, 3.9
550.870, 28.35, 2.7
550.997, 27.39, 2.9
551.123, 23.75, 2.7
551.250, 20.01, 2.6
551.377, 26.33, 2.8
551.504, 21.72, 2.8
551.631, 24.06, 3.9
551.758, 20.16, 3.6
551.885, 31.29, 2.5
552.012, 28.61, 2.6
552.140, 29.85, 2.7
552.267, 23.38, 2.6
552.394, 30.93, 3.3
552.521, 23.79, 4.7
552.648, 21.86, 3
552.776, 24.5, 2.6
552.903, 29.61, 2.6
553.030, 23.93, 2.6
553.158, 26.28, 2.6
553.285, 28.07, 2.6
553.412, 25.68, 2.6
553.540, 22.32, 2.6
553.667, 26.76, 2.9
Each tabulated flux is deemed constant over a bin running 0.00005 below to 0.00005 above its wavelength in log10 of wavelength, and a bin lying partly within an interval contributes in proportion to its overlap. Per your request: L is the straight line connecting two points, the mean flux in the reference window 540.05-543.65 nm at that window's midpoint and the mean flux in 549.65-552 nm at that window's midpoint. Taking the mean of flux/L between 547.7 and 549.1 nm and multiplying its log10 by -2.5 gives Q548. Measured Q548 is -0.06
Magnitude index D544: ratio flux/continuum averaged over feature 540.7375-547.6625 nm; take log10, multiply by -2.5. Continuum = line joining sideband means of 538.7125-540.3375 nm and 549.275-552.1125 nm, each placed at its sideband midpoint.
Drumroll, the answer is 0.04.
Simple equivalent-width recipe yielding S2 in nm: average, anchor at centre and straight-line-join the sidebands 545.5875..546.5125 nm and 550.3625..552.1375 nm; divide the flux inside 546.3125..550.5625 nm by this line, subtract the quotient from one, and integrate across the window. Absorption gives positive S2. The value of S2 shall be -0.11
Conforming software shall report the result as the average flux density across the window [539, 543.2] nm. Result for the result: 25.6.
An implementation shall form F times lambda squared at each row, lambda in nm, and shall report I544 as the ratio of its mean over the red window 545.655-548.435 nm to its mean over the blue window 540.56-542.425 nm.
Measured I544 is 1.1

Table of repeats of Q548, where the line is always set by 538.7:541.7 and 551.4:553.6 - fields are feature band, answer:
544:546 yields 0.04 mag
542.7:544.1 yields 0.02 mag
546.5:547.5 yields -0.05 mag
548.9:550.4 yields -0.07 mag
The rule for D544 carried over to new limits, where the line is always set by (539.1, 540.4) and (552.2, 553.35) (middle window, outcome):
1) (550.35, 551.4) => 0.031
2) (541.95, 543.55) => 0.075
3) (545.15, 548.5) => 0.002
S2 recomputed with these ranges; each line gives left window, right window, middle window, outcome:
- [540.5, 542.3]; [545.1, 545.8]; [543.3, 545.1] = -0.04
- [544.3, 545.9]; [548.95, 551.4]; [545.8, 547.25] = -0.13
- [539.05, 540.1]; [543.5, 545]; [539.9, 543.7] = 0.16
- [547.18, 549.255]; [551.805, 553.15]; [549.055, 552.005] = 0.08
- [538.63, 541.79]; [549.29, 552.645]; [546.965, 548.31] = 0.01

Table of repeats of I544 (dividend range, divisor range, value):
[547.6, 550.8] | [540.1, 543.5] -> 1.09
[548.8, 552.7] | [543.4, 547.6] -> 1.02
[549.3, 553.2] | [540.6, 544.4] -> 1.05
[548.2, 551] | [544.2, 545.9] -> 1.13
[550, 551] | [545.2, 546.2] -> 1.07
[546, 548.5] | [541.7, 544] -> 1.08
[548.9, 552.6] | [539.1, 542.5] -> 1.07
